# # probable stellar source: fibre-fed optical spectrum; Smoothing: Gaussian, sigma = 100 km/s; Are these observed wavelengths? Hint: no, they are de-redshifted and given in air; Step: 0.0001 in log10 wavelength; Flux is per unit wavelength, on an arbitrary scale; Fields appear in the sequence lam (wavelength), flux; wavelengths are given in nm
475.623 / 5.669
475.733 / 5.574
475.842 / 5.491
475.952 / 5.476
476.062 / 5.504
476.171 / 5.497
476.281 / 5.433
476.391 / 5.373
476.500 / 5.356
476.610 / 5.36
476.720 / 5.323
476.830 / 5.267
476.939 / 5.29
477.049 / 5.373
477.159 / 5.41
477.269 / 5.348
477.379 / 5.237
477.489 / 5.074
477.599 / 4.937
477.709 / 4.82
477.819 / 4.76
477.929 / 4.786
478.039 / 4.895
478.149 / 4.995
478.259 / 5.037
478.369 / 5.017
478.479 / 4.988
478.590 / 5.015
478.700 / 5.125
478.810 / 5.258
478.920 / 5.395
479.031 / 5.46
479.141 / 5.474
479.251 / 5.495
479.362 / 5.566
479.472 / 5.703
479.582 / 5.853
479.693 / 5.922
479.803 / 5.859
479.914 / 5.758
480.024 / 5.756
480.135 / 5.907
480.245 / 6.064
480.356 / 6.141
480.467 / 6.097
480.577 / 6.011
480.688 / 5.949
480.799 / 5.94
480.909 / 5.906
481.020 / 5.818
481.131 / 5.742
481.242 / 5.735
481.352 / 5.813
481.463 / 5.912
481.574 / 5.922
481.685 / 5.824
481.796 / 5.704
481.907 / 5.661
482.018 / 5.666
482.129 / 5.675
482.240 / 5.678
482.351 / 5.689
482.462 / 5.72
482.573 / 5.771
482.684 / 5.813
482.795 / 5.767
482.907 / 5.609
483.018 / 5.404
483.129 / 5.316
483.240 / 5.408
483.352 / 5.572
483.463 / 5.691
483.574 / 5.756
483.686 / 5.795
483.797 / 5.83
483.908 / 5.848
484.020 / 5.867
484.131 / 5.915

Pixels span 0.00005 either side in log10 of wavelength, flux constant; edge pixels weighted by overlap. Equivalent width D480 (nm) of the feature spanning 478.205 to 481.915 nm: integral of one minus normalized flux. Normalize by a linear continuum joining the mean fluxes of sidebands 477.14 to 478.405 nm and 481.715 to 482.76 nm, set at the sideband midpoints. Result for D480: -0.20 nm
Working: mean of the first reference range 5.02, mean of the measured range 5.67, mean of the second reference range 5.71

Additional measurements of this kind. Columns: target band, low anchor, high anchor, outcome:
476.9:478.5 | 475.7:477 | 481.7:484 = 0.12 nm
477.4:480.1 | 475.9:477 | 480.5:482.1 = 0.15 nm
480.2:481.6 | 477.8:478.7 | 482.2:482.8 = -0.12 nm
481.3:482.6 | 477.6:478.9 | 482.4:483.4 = -0.07 nm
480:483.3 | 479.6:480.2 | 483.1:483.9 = -0.02 nm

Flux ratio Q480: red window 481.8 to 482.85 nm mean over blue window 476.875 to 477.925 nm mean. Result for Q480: 1.1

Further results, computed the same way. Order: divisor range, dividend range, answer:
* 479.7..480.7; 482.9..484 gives 0.95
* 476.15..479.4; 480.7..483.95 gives 1.10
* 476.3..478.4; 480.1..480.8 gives 1.17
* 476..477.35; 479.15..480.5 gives 1.08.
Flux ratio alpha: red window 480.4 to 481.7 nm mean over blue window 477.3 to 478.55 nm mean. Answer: 1.19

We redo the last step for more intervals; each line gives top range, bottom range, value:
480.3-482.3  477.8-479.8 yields 1.10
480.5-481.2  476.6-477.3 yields 1.11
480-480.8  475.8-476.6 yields 1.10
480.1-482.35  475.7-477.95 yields 1.11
